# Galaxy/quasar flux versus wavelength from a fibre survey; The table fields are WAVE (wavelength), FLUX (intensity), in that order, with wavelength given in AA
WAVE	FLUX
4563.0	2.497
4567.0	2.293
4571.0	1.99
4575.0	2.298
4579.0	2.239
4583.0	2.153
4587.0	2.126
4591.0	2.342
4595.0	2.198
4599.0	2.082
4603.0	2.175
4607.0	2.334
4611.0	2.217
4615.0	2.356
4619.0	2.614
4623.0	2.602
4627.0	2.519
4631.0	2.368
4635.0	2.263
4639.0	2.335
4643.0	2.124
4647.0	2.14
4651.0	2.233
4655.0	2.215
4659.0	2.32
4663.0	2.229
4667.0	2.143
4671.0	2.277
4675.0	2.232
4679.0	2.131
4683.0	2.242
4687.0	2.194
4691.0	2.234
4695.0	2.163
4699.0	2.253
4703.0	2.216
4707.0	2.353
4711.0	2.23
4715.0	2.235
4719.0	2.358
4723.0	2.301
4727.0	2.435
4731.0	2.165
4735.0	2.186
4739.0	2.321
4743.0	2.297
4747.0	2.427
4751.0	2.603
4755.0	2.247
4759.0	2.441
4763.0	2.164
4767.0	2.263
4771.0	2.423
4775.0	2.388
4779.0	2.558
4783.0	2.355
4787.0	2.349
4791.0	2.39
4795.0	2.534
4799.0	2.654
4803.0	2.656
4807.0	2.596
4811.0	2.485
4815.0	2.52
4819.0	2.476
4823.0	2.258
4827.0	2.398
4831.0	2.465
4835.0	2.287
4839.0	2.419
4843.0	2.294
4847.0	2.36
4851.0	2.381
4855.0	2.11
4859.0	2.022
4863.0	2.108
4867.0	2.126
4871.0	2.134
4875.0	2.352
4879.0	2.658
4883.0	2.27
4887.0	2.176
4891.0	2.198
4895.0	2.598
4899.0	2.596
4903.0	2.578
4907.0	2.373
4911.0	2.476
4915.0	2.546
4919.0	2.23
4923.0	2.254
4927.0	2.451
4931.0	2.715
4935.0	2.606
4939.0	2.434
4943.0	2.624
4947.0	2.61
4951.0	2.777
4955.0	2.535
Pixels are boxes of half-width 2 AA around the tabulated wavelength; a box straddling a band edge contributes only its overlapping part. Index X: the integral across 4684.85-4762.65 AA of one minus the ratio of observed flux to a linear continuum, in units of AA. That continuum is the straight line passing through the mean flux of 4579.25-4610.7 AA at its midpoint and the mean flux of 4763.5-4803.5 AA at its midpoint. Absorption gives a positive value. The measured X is 2.3 AA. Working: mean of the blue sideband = 2.2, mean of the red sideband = 2.44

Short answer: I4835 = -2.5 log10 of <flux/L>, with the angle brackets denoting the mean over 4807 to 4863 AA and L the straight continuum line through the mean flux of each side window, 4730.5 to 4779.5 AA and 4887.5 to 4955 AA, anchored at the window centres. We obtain 0.033 mag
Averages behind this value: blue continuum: 2.34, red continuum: 2.5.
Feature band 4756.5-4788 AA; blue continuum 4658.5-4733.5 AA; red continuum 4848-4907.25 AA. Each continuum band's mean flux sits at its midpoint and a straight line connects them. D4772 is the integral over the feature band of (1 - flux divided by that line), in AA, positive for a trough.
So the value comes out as -1.3 AA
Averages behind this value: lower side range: 2.25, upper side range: 2.31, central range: 2.37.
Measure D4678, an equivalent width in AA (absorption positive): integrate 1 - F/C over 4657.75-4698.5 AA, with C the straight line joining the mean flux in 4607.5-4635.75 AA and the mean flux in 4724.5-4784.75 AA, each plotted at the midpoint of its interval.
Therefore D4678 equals 3.0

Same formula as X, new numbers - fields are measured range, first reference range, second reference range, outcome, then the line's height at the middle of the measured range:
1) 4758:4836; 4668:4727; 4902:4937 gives -2.93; 2.35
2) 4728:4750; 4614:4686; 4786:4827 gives 0.96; 2.41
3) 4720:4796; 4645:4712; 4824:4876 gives -3.92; 2.24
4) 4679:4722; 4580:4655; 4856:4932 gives 1.16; 2.31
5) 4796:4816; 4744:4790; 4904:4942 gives -1.51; 2.4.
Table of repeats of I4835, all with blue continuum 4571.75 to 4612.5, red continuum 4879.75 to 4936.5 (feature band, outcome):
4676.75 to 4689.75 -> 0.04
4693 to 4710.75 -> 0.02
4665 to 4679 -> 0.03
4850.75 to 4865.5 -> 0.13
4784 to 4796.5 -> -0.03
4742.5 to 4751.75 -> -0.06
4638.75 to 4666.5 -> 0.02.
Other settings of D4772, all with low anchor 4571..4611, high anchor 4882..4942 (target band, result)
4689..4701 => 0.3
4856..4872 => 2.1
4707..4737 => 0.3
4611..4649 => -2.2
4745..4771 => -0.4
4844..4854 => 0.2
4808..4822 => -0.7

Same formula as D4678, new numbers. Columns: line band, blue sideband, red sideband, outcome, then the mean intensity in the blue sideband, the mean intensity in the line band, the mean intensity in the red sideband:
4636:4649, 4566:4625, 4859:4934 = 0.5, 2.27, 2.2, 2.37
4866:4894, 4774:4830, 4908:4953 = 2.4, 2.47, 2.29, 2.52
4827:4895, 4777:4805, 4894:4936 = 5.6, 2.5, 2.29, 2.49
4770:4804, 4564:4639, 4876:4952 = -1.0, 2.29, 2.47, 2.48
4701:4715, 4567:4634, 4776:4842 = 0.7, 2.29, 2.26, 2.46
